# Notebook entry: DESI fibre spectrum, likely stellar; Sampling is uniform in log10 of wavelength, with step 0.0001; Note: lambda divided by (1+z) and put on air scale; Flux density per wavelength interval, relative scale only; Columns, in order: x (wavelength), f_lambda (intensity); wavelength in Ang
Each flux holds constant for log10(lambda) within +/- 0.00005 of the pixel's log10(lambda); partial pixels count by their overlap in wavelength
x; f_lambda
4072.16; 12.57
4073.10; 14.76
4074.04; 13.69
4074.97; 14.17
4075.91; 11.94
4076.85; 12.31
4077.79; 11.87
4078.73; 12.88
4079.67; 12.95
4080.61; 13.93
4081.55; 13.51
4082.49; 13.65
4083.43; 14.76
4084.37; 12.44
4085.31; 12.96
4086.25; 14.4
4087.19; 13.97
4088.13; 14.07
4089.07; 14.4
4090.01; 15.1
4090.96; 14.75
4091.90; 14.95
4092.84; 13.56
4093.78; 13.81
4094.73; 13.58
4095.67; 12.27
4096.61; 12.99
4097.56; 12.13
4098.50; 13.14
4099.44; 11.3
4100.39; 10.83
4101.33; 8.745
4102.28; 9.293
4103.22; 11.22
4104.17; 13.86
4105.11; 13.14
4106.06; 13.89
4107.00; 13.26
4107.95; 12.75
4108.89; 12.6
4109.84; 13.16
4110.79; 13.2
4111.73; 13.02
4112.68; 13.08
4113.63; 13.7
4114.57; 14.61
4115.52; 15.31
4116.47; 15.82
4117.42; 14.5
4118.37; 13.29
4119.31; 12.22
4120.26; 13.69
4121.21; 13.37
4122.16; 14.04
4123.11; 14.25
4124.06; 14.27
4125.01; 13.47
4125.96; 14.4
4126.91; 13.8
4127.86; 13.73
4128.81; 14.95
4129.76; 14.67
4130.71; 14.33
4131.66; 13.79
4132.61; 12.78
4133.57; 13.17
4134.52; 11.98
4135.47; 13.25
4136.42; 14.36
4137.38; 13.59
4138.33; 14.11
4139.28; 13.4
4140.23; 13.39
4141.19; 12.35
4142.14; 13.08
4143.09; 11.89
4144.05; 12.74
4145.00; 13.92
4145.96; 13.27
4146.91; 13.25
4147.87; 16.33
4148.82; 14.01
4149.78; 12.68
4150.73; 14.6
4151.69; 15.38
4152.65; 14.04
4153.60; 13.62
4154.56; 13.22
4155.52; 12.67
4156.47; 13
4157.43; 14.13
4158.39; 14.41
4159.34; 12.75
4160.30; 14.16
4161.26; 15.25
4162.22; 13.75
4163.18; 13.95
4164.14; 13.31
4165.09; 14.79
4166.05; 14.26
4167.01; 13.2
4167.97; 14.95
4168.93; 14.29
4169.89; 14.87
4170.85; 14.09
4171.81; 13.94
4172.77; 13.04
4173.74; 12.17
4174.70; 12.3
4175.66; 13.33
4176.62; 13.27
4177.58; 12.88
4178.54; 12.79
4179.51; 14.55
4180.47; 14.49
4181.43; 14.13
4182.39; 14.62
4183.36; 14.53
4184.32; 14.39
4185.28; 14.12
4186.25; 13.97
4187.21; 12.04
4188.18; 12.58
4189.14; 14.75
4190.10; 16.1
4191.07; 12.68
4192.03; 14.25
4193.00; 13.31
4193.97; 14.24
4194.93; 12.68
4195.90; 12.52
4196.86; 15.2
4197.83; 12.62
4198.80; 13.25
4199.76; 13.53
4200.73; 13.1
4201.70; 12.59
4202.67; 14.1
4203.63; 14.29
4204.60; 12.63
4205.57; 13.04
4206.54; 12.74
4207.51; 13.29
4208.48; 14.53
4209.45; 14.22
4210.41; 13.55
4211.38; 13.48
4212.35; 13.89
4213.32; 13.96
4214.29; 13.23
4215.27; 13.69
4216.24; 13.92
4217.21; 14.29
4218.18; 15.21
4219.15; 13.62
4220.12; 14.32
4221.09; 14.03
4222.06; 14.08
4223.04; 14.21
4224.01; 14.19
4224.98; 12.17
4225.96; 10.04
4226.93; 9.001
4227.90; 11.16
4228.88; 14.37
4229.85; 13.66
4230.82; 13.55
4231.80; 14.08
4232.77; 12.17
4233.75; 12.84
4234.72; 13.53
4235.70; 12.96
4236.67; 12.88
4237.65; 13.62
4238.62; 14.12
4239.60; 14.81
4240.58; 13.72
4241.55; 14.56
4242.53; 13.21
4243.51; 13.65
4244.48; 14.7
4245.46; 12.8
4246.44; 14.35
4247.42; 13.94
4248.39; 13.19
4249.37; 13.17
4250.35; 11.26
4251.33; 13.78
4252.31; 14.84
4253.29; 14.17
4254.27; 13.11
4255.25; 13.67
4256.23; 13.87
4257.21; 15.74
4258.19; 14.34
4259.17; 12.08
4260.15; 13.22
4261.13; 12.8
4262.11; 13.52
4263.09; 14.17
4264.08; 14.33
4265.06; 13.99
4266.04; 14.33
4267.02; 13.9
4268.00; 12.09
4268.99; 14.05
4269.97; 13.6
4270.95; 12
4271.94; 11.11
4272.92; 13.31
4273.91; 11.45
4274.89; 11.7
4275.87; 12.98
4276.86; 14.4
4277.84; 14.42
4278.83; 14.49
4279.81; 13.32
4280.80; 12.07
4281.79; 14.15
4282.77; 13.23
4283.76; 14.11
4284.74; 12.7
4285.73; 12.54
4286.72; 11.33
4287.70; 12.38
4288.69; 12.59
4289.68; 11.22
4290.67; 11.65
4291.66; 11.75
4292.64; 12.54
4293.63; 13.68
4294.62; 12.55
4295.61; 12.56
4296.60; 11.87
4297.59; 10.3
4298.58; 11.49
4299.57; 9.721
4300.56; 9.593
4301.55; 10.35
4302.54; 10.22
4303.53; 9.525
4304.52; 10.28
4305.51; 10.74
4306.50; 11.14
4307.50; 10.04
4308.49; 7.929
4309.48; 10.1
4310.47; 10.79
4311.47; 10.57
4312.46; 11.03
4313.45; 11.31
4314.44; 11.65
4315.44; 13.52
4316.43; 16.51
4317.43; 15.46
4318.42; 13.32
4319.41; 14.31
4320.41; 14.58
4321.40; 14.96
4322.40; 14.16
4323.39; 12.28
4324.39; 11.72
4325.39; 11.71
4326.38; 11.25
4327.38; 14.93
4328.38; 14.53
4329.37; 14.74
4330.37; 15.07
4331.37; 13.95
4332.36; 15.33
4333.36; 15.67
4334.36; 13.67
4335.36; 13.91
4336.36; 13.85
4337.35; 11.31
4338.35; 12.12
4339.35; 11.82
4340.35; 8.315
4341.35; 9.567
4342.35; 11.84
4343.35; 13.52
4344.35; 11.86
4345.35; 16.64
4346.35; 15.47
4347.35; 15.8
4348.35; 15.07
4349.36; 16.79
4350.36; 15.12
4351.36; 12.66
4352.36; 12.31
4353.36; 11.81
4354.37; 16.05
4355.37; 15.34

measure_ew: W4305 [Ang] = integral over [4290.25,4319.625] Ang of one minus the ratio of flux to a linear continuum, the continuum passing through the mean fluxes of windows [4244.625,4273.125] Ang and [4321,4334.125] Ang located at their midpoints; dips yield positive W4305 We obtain 4.7 Ang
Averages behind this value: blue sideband 13.5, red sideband 13.9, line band 11.5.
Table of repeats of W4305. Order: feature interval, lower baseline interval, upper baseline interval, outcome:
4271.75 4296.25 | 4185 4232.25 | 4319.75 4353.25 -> 1.4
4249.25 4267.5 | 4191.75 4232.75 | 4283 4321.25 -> -1.6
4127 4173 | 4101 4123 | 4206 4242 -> -1.8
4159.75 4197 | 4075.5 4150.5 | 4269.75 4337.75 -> -2.1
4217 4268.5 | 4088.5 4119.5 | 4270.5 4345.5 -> -3.4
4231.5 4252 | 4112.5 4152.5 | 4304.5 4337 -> -0.3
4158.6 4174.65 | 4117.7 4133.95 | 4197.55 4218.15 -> -0.2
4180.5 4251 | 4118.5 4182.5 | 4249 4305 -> -1.8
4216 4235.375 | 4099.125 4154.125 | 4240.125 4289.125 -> 0.2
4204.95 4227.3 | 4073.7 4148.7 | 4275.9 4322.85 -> -1.3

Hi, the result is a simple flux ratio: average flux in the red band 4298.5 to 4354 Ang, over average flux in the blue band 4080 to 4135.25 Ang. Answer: 0.94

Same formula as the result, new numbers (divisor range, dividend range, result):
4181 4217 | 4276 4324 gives 0.89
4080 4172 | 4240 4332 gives 0.94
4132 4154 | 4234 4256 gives 1.01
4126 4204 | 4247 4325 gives 0.92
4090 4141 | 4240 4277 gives 1.01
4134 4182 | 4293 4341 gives 0.90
